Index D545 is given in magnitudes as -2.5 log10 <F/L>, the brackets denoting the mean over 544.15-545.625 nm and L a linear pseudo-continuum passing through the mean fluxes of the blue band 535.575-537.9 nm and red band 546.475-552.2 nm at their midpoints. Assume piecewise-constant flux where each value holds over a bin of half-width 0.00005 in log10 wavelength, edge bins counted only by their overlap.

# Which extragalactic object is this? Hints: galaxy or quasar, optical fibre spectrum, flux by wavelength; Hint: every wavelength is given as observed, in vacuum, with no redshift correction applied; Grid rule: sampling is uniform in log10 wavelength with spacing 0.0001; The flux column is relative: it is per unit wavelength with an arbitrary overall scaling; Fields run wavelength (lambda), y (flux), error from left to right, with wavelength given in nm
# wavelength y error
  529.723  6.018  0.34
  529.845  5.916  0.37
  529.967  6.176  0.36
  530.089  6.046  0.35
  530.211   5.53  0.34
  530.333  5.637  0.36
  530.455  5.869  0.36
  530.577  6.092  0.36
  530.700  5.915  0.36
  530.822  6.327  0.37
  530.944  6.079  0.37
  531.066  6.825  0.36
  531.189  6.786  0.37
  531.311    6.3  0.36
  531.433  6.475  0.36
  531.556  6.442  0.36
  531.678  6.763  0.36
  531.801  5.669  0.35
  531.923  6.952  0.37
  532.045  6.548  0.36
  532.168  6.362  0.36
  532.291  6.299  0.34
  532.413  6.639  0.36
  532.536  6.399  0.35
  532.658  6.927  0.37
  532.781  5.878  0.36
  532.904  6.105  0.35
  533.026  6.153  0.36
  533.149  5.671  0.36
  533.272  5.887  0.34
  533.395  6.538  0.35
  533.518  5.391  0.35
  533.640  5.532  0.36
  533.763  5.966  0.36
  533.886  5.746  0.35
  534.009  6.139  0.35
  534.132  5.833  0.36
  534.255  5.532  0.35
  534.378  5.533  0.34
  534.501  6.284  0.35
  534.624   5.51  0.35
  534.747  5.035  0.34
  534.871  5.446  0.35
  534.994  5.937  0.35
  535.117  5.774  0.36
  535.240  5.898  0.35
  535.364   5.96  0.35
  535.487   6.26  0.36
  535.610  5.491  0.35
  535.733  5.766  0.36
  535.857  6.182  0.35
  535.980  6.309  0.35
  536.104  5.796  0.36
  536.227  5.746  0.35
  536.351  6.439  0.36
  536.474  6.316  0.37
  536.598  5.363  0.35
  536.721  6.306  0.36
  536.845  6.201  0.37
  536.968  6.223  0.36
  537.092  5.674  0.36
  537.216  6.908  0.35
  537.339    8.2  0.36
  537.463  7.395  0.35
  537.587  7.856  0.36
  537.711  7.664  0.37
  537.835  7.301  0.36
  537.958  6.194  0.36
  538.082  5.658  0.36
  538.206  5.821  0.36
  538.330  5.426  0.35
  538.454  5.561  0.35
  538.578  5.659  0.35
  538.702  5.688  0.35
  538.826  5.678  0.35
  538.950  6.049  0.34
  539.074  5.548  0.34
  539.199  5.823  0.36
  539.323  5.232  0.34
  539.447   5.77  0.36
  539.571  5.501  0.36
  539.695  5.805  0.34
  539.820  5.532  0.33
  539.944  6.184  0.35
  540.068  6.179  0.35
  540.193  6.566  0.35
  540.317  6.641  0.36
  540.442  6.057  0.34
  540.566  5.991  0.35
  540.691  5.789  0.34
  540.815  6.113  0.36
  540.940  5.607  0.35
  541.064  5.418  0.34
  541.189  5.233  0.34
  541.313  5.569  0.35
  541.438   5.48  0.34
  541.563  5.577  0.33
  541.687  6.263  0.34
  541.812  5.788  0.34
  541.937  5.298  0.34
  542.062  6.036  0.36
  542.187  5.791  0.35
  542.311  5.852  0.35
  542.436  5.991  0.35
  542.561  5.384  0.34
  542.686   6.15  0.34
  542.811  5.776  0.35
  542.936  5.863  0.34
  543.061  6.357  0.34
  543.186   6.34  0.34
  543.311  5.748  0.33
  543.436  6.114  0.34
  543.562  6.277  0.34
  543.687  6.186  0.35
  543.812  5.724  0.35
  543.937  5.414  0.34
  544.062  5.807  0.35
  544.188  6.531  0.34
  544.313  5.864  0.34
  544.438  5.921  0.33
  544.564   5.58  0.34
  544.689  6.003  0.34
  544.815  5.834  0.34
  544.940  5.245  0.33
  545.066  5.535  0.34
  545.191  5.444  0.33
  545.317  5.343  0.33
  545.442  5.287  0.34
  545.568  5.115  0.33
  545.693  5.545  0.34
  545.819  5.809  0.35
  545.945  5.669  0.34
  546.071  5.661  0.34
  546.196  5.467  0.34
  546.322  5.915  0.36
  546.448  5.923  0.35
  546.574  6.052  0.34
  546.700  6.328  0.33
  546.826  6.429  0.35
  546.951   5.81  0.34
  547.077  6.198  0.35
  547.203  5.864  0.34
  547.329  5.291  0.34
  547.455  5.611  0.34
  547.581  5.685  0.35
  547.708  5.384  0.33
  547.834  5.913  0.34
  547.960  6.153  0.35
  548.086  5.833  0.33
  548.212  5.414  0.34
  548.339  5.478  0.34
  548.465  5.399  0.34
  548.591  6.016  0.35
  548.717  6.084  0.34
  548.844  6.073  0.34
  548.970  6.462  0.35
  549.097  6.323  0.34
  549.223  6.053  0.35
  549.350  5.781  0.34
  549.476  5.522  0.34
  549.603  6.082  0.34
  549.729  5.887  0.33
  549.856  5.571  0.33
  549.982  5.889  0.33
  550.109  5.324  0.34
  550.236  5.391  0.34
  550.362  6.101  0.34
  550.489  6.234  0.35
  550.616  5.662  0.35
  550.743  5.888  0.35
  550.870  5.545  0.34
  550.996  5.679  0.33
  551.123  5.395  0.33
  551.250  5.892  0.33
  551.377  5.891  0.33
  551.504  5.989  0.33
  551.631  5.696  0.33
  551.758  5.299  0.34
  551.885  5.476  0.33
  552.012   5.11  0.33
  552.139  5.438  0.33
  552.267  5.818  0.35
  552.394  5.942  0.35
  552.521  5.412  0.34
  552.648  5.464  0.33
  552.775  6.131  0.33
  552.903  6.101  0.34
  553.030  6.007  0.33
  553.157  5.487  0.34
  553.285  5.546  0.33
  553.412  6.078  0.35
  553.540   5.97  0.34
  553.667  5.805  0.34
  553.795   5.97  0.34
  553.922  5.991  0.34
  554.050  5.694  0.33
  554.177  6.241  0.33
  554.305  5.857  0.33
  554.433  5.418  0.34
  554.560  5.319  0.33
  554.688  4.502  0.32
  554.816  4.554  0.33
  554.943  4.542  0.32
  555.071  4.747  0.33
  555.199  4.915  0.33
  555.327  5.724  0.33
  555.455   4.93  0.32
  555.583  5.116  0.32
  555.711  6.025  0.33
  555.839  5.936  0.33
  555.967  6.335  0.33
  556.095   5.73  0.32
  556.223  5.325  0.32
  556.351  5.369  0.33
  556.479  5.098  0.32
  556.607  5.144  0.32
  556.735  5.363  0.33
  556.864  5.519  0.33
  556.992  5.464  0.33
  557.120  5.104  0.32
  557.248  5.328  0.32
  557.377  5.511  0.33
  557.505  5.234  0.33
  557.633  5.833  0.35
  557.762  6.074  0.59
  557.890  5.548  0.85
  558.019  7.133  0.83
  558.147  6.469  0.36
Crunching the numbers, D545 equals 0.077 mag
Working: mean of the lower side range 6.49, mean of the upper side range 5.79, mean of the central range 5.63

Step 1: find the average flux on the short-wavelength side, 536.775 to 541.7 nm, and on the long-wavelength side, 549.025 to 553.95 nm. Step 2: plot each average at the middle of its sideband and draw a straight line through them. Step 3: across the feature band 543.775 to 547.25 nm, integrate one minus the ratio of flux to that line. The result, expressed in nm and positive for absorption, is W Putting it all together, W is 0.09 nm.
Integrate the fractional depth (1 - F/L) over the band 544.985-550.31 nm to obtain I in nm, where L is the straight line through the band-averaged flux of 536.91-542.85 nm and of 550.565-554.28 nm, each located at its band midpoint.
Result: 0.08 nm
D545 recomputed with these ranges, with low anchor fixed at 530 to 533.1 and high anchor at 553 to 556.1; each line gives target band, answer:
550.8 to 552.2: 0.01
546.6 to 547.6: -0.03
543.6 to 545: 0.00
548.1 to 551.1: -0.02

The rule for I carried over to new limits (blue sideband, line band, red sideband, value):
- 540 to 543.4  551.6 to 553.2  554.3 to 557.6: -0.06 nm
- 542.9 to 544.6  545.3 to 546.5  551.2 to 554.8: 0.07 nm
